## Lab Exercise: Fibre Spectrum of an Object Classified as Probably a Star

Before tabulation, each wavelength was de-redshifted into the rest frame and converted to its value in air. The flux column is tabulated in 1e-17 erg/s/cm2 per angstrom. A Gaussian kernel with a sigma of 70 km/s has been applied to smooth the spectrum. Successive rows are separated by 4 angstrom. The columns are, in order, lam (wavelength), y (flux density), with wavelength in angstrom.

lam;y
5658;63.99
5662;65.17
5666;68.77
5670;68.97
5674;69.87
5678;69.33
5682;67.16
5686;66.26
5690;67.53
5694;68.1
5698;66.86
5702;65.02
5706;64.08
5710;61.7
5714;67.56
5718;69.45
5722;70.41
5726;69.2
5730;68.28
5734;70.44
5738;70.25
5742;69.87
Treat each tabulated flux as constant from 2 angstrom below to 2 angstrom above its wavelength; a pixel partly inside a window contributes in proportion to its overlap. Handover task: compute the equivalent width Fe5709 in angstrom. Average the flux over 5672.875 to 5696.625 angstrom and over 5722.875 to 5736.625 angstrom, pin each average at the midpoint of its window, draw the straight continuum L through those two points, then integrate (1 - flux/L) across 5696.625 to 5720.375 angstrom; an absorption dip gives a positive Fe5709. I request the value 1.0 angstrom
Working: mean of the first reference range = 67.9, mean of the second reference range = 69.4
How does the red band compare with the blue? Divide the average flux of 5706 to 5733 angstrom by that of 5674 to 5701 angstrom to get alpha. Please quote 1.00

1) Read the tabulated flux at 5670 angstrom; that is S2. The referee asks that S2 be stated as 68.97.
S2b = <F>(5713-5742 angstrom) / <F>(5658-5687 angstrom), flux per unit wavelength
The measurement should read 1.03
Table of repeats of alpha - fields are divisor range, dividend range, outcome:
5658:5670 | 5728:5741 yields 1.04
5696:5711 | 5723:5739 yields 1.08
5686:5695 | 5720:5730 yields 1.03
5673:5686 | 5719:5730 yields 1.02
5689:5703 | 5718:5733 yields 1.04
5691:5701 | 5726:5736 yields 1.03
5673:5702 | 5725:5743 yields 1.03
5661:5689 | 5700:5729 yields 0.98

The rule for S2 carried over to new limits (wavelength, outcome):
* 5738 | 70.25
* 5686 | 66.26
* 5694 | 68.1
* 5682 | 67.16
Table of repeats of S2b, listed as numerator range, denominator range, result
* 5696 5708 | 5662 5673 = 0.96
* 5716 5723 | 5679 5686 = 1.04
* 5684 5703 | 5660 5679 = 0.98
